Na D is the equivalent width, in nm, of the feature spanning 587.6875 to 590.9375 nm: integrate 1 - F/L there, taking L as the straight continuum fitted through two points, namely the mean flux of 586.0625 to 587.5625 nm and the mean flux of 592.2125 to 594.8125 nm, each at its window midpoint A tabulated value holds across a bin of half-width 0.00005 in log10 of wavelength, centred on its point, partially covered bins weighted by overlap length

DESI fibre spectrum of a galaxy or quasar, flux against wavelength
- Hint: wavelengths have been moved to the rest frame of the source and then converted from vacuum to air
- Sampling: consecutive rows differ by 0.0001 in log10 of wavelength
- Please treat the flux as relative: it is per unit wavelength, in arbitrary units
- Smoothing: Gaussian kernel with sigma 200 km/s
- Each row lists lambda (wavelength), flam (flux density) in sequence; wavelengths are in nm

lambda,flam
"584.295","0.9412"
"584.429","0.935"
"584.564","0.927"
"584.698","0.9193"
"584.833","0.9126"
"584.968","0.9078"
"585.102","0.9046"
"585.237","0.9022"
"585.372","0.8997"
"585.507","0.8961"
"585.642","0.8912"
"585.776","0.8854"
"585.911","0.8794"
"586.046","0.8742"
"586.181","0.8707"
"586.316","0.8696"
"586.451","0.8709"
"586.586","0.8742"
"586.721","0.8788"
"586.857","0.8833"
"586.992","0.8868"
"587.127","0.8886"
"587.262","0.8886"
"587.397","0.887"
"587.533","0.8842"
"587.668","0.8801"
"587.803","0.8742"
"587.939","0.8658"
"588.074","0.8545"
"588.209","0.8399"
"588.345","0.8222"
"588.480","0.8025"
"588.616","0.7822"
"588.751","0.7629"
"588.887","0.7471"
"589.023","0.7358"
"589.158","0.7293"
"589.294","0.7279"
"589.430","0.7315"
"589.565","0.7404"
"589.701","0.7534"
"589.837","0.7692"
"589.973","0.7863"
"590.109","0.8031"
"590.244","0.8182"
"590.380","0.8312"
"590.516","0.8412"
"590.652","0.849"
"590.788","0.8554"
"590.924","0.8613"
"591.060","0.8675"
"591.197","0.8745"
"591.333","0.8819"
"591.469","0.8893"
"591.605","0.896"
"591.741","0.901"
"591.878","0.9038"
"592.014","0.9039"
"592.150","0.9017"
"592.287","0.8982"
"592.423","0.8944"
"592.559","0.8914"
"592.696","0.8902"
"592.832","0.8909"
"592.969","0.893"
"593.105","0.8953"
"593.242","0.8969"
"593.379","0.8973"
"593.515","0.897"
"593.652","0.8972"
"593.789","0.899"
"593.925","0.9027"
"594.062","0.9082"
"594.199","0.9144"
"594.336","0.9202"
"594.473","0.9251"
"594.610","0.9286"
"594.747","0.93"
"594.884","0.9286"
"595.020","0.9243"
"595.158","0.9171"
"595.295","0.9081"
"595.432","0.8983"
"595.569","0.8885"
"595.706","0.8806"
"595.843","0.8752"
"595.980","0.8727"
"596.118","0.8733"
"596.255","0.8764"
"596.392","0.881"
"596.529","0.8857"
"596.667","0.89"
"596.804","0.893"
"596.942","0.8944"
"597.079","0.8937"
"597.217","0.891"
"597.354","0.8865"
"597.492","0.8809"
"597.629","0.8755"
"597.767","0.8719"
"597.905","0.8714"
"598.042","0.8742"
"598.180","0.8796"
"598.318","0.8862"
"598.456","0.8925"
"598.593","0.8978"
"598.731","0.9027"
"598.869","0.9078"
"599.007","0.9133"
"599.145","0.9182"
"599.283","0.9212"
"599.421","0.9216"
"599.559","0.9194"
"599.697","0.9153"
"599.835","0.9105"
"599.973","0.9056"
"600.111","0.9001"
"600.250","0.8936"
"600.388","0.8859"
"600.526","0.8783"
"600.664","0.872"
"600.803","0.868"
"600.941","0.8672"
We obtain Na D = 0.33 nm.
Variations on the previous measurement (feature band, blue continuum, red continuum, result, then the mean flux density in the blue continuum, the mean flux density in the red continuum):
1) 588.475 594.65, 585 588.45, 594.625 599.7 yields 0.24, 0.878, 0.896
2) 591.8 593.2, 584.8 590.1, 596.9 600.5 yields -0.05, 0.841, 0.896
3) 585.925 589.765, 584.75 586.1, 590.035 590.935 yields 0.17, 0.896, 0.836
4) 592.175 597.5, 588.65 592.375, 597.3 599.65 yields -0.22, 0.825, 0.896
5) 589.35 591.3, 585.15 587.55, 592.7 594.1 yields 0.17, 0.884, 0.897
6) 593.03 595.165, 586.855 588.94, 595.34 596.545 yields -0.09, 0.847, 0.882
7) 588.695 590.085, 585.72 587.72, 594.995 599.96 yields 0.21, 0.88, 0.894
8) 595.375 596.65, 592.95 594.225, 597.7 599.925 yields 0.03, 0.9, 0.9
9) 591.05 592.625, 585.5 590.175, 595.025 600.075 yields -0.07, 0.831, 0.894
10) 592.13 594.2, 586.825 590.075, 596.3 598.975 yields -0.11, 0.813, 0.887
